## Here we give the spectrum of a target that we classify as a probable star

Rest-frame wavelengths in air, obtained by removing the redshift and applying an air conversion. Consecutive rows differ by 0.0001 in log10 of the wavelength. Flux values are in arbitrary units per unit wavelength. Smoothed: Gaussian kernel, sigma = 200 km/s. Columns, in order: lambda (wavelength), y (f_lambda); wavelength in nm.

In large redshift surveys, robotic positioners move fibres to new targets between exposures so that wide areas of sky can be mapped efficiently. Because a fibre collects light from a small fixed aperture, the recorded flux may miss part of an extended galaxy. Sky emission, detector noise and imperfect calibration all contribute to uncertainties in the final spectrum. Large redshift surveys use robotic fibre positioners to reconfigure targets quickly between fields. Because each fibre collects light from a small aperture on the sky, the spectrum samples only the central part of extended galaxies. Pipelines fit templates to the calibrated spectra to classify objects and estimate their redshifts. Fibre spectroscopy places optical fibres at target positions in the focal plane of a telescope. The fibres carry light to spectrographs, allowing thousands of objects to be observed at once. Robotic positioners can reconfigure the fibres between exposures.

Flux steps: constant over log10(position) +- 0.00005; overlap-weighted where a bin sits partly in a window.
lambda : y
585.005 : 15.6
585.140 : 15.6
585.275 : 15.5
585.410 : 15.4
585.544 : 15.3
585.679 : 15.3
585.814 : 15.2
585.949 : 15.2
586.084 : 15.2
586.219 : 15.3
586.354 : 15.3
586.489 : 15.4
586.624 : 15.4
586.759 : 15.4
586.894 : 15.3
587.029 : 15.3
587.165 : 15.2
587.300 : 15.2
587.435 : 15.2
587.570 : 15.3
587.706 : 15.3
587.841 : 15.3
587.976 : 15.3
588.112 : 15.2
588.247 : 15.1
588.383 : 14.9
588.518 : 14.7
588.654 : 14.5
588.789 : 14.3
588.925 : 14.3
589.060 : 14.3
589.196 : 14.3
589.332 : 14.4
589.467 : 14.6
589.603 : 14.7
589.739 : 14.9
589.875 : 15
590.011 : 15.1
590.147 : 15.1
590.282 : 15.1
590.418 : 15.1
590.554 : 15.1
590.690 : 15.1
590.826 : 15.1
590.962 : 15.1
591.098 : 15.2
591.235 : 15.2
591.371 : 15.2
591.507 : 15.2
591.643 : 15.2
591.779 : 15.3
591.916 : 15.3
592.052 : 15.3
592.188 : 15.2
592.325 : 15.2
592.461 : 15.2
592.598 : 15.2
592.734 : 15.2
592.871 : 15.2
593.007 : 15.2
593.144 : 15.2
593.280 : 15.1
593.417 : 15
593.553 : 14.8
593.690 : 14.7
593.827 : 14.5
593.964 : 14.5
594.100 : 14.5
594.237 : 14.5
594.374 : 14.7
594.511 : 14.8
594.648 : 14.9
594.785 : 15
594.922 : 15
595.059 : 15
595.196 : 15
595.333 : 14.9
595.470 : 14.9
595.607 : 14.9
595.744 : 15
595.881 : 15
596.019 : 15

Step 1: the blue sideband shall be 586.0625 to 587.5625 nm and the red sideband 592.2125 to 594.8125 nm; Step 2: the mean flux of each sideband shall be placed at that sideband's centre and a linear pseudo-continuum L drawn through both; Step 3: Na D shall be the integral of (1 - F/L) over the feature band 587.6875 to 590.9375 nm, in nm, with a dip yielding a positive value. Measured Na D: 0.06 nm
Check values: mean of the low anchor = 15.3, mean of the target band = 14.9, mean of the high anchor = 14.9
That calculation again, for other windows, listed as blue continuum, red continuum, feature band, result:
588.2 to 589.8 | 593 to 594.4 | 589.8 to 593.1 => -0.110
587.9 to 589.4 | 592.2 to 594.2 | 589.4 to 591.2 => -0.029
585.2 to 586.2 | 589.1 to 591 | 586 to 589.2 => 0.014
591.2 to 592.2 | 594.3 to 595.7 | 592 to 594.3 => 0.020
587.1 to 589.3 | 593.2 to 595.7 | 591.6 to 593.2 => -0.041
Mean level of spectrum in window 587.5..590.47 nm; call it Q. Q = 14.9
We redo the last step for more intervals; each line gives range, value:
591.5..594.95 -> 15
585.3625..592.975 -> 15.1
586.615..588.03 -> 15.3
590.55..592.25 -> 15.2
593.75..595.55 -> 14.8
